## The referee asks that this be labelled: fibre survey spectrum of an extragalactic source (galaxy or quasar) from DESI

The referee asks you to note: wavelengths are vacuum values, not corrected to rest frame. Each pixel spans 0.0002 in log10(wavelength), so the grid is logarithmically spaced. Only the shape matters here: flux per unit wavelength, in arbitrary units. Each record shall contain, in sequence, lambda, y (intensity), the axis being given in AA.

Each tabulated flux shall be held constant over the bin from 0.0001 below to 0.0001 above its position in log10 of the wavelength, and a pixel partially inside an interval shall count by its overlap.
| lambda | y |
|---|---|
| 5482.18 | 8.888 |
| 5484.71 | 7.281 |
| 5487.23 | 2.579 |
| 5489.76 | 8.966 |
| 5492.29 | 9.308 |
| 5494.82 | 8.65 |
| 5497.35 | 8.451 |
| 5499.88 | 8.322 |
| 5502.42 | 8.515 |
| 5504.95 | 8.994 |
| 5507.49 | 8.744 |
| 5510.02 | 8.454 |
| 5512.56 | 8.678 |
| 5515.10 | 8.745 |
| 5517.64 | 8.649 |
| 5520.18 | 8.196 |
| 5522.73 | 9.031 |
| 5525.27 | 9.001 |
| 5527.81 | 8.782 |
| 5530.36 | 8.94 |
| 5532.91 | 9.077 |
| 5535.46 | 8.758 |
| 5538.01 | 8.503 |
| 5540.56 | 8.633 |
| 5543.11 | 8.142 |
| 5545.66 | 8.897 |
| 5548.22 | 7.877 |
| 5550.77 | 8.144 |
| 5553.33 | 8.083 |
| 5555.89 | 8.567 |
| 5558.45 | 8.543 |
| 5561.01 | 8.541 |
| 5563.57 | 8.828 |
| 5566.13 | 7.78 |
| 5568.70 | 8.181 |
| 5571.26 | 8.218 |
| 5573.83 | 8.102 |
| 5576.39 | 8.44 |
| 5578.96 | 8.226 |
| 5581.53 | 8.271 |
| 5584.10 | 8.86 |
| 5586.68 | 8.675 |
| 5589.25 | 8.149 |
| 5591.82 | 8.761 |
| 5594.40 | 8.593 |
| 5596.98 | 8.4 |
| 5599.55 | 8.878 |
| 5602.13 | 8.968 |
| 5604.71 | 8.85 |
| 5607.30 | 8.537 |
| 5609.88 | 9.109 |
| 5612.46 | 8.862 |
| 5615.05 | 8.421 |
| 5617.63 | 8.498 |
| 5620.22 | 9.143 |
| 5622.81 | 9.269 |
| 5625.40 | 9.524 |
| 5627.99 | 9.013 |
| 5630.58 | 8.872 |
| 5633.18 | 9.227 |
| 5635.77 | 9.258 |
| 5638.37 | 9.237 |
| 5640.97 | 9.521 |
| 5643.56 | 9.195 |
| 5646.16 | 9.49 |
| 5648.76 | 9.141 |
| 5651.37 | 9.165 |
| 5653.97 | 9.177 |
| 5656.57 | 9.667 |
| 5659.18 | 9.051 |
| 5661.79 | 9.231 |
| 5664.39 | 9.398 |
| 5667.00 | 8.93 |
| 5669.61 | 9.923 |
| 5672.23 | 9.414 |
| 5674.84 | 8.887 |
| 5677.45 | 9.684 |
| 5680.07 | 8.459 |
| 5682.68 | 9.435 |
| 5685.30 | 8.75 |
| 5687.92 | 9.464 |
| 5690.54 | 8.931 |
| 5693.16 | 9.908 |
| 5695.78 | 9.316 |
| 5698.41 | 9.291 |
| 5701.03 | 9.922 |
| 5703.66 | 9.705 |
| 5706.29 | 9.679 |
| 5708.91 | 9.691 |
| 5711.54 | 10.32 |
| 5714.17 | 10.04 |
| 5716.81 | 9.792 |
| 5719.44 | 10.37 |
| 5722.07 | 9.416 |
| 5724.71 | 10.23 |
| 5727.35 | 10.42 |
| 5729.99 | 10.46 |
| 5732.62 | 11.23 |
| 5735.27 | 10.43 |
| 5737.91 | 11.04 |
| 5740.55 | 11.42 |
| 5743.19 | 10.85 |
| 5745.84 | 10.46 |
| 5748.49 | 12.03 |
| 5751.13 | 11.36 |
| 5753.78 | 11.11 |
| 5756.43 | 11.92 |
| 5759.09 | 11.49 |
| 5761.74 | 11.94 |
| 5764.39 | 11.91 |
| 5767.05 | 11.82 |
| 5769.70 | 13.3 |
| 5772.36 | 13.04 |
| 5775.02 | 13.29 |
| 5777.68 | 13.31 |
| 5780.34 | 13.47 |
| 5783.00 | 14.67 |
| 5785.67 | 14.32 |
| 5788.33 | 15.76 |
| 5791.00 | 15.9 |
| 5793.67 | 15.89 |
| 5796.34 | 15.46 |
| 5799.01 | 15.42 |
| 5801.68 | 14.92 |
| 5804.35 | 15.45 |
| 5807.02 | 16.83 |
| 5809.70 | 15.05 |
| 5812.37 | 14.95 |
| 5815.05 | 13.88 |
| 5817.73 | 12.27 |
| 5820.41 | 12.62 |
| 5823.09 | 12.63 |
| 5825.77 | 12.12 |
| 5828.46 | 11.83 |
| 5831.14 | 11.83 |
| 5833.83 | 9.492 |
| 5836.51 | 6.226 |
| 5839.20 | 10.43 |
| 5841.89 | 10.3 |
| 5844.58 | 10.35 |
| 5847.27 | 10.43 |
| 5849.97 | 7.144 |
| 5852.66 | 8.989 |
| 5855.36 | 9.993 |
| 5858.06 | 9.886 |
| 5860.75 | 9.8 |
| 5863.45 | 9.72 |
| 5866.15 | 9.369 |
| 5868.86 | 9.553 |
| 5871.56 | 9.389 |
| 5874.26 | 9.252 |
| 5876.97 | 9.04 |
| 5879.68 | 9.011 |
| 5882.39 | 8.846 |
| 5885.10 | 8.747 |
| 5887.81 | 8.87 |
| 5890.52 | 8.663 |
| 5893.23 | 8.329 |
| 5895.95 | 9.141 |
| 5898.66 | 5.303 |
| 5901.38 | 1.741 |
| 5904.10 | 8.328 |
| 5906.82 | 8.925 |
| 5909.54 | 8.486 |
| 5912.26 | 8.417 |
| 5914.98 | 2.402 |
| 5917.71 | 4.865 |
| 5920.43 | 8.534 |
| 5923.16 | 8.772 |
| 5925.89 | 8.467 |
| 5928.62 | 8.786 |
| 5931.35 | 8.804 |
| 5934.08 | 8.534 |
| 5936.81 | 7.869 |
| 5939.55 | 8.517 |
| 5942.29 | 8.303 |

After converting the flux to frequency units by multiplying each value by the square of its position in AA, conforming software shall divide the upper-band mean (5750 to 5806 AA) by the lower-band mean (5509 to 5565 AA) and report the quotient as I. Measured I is 1.7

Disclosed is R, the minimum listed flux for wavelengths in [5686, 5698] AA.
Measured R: 8.931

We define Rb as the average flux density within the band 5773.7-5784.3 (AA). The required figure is 13.7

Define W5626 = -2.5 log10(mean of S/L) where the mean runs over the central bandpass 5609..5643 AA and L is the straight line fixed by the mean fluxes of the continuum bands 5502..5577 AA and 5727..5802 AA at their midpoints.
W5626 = 0.12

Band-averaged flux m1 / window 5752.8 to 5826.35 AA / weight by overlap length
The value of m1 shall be 13.8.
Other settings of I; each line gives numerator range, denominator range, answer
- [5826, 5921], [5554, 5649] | 1.08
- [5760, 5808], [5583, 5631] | 1.72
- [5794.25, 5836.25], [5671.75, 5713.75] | 1.49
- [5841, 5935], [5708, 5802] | 0.72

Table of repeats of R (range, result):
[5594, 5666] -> 8.4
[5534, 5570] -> 7.78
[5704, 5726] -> 9.416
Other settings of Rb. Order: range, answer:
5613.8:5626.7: 8.98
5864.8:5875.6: 9.39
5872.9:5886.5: 8.98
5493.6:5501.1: 8.48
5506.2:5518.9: 8.65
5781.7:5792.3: 15.2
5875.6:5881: 9.01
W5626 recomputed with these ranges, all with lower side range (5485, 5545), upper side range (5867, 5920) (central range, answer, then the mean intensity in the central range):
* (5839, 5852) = -0.22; 9.63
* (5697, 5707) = -0.19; 9.64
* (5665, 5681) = -0.14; 9.24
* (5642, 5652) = -0.13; 9.26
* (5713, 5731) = -0.24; 10.1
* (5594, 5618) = -0.06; 8.73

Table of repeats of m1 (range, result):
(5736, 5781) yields 11.9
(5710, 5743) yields 10.4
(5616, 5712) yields 9.31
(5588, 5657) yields 8.99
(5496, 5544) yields 8.67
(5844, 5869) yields 9.49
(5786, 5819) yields 15.1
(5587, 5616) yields 8.69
